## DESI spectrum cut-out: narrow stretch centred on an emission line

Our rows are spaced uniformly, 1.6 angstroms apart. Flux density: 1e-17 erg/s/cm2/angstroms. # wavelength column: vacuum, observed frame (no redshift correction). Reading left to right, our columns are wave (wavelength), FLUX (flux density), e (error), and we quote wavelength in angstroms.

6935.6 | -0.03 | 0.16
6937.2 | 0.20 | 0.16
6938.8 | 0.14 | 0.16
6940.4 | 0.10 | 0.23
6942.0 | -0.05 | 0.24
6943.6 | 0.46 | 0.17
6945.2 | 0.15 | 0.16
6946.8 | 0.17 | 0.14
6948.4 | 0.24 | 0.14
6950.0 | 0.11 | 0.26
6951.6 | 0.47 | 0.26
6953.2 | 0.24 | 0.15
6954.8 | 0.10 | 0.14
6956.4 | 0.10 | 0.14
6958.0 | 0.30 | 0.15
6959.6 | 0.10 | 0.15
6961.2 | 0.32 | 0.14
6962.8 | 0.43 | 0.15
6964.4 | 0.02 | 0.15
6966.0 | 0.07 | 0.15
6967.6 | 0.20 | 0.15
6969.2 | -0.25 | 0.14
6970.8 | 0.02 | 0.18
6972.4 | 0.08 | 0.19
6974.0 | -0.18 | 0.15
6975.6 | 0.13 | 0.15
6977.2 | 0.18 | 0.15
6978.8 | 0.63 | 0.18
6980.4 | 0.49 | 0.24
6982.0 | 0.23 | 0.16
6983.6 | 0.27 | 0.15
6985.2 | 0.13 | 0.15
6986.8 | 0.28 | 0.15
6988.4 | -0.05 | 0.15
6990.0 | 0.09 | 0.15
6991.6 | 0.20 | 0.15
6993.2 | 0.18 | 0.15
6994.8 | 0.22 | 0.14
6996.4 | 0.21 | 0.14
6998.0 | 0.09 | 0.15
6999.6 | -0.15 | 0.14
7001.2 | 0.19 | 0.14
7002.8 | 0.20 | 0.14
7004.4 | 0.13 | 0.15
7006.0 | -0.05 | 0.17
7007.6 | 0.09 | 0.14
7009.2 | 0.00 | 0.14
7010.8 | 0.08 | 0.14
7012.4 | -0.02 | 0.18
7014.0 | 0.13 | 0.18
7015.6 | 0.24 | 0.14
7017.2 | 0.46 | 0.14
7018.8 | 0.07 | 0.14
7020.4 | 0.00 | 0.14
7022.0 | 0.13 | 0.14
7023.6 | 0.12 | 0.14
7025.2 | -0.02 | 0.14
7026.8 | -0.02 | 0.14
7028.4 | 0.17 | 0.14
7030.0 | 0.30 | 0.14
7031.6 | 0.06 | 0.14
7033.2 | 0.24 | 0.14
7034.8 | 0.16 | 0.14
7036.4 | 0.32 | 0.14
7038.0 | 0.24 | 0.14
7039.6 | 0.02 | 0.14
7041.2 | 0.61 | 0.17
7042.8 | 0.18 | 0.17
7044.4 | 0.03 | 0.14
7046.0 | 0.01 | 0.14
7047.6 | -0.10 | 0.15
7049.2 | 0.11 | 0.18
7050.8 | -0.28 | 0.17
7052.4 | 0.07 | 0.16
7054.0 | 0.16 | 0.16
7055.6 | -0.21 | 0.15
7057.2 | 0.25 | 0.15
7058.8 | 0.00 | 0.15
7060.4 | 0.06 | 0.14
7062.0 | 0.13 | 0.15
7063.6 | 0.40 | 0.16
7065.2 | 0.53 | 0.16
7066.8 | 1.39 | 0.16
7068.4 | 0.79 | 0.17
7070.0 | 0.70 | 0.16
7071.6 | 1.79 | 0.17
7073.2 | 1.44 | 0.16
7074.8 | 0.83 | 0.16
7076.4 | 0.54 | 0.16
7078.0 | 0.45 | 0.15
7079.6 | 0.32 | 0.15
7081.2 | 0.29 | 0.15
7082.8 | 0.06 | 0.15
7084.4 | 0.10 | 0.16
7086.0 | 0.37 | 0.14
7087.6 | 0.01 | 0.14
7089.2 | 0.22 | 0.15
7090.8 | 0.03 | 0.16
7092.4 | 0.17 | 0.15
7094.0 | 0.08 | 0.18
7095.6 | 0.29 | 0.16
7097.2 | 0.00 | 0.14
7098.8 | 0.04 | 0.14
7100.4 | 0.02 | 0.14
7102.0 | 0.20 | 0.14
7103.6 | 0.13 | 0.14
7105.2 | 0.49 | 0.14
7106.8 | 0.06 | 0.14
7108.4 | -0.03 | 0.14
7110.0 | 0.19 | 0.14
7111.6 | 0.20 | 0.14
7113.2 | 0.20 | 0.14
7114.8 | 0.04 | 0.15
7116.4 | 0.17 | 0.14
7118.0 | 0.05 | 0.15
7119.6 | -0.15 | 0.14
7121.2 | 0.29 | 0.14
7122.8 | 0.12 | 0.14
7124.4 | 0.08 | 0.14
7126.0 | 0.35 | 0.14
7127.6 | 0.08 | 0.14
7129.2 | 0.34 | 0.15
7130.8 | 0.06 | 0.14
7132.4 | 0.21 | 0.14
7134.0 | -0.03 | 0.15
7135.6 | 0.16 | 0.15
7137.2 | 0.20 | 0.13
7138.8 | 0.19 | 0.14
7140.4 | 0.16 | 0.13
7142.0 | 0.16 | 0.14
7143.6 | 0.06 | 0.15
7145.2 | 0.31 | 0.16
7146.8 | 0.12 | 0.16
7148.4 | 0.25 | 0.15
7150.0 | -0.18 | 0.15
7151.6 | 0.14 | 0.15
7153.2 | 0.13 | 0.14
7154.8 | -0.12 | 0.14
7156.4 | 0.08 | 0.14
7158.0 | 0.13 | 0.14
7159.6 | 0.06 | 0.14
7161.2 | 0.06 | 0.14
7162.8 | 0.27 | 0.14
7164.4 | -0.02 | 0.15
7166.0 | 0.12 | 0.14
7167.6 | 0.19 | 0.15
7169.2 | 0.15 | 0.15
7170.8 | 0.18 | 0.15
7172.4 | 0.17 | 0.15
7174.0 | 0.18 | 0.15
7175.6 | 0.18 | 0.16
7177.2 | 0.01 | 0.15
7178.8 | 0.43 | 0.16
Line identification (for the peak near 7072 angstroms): [O II]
